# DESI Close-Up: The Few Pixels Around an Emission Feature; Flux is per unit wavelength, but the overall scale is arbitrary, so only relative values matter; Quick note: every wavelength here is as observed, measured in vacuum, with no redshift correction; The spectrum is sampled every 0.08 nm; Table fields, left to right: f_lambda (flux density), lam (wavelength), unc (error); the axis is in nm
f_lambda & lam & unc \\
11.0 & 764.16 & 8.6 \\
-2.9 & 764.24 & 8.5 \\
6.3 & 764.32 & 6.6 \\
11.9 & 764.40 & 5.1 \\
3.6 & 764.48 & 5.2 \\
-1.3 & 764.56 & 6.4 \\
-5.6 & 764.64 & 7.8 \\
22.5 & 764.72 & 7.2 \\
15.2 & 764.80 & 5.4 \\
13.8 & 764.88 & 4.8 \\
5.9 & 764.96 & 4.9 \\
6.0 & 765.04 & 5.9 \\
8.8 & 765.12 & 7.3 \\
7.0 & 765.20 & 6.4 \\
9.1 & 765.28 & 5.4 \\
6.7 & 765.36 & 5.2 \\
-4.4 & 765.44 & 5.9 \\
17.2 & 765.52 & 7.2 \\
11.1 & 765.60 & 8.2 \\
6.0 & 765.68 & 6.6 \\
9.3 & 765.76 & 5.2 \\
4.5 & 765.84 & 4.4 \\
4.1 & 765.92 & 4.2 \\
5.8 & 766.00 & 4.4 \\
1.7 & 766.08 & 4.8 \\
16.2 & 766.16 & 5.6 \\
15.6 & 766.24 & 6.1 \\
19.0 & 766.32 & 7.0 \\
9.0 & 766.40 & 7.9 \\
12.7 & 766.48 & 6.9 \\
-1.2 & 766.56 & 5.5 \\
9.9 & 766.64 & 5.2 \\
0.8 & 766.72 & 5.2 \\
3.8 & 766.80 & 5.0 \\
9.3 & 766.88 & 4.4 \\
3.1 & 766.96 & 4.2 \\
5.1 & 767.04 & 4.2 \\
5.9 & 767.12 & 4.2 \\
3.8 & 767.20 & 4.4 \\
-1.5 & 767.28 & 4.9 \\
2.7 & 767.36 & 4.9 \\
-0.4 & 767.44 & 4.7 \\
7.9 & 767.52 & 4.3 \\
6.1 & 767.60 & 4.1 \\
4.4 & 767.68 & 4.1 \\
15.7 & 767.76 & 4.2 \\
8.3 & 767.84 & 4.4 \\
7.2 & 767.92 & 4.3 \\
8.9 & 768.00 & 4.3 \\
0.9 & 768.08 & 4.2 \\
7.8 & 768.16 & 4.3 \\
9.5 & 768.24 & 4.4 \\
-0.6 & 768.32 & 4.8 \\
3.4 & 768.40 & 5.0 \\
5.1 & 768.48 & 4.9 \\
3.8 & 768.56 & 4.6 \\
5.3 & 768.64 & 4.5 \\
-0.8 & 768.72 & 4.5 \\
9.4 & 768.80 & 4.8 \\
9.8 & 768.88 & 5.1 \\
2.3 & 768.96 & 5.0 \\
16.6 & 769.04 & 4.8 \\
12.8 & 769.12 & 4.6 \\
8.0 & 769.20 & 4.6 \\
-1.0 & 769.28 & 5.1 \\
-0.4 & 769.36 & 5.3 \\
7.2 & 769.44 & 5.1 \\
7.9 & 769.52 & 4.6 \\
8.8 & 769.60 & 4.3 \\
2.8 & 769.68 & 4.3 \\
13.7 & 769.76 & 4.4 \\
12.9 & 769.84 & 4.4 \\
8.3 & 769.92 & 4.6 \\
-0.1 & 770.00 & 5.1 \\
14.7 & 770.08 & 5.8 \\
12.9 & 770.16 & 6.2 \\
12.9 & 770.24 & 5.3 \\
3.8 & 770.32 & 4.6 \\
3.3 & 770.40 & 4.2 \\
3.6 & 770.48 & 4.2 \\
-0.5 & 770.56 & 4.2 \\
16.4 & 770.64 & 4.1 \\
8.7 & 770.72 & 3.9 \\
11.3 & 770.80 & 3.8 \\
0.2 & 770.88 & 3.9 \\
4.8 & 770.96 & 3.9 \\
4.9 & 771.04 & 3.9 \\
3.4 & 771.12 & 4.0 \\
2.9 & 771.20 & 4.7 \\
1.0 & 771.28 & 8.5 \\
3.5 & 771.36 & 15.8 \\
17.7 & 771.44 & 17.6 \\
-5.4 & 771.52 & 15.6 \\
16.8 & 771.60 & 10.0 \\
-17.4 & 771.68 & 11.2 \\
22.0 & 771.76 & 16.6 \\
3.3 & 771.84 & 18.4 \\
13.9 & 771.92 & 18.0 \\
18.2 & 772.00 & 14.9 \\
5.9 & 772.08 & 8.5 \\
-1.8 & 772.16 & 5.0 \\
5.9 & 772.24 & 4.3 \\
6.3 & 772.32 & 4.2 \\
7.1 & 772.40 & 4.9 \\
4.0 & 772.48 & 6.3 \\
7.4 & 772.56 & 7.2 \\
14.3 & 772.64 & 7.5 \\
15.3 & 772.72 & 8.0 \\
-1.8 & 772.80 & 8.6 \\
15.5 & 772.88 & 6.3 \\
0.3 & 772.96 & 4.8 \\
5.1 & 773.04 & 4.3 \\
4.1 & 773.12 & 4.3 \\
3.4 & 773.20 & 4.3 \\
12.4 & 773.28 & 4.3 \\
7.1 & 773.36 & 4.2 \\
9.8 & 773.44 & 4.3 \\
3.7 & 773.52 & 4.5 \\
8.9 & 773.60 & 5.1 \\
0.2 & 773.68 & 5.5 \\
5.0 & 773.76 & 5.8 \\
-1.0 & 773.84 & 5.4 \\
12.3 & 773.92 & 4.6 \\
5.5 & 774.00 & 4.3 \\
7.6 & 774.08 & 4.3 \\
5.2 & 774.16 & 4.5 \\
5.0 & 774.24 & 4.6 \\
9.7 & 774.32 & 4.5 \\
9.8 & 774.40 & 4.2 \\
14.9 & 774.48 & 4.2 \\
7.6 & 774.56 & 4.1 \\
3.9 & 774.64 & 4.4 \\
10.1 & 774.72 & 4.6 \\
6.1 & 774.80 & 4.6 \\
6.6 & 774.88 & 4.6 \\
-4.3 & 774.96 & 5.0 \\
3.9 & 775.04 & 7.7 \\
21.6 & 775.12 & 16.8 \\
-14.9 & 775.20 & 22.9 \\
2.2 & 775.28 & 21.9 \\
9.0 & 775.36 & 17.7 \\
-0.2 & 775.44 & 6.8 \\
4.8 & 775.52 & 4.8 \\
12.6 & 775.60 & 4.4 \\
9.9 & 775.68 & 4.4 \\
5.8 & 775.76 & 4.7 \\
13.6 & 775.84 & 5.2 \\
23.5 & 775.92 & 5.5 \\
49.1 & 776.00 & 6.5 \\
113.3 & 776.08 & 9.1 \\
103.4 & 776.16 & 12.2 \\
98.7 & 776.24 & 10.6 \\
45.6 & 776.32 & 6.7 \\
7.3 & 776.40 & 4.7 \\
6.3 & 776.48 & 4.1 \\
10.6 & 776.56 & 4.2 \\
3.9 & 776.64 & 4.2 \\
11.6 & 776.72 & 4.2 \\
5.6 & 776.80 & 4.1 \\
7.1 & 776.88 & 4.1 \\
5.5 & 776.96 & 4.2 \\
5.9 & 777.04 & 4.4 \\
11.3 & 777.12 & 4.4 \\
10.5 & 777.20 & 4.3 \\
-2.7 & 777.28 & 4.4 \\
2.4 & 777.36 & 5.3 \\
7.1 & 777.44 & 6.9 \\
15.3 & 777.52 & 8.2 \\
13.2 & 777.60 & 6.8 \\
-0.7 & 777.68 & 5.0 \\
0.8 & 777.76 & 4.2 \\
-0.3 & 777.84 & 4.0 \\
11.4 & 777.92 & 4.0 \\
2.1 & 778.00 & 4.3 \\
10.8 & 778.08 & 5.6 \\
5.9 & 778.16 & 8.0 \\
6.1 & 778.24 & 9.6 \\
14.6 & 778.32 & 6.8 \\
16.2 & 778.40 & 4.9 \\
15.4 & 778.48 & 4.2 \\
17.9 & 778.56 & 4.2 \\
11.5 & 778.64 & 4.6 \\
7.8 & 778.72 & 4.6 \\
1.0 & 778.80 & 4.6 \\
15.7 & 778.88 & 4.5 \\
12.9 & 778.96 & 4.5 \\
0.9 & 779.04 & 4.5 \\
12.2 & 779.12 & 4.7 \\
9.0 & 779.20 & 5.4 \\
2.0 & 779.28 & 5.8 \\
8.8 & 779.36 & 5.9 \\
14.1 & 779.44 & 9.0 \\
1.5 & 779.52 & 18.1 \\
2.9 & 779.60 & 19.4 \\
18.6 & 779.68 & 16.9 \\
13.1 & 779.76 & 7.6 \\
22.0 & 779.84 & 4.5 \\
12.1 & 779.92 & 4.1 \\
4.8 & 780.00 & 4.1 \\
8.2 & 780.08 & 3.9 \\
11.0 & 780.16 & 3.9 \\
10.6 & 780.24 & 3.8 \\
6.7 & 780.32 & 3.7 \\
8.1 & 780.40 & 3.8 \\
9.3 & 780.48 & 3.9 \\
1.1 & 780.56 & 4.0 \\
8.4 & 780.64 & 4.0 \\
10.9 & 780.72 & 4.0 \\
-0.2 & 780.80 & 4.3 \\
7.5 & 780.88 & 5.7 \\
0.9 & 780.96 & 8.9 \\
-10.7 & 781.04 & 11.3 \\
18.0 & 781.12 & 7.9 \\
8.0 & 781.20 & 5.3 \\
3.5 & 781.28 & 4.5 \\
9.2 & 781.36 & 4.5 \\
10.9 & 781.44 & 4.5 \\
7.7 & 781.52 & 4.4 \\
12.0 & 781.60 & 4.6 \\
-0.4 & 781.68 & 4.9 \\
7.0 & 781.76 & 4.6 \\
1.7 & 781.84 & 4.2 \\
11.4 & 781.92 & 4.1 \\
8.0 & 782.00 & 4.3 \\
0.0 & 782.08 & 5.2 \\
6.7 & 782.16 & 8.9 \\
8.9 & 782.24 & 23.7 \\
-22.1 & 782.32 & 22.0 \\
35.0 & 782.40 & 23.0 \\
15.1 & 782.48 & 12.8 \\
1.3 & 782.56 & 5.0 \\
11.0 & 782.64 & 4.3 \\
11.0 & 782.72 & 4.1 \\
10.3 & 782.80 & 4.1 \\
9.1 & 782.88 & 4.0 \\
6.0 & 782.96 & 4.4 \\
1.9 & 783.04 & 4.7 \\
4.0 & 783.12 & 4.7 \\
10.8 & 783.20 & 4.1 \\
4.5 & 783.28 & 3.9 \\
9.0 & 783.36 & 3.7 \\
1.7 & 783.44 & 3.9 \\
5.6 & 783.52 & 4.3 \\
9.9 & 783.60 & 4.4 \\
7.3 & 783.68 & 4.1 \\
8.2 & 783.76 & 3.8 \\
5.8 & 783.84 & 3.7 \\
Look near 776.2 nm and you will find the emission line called H-alpha 6563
